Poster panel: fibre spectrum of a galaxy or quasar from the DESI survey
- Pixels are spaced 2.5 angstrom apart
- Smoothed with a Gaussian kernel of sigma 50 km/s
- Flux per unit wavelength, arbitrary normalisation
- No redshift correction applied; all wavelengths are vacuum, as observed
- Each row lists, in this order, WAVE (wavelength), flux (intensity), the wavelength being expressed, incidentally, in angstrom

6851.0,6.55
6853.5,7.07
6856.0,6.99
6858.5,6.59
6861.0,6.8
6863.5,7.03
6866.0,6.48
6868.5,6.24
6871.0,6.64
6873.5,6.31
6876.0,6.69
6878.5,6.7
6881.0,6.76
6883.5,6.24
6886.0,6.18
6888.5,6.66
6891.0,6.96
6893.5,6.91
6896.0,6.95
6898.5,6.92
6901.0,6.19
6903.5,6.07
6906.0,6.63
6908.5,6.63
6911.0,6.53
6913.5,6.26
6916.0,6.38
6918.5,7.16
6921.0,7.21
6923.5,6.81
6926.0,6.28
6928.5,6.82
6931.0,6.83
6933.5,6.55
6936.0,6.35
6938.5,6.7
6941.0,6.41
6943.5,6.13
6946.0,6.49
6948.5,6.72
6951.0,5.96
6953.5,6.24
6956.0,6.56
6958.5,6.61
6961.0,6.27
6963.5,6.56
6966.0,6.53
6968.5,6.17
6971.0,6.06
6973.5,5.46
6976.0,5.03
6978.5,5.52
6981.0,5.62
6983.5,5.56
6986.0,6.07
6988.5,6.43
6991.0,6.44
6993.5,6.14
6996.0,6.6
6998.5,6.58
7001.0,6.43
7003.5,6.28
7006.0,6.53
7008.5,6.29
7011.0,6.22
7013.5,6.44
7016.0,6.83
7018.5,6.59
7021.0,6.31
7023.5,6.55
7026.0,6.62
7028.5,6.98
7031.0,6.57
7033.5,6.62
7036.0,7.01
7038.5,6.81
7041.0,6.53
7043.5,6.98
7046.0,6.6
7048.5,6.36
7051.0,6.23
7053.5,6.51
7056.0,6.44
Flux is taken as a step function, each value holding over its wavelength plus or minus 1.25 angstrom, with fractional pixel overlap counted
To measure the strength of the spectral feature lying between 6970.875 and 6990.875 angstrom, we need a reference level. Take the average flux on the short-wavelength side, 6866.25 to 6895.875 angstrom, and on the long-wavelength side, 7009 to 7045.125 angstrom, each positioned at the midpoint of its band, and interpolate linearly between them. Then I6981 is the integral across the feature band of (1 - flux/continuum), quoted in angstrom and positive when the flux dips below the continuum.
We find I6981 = 2.7 angstrom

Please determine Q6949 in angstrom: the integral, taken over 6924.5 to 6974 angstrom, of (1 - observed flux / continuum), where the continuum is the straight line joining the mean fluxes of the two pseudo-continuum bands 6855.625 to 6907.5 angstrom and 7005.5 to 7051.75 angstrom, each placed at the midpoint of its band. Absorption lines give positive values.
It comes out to 1.5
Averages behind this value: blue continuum 6.61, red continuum 6.59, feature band 6.4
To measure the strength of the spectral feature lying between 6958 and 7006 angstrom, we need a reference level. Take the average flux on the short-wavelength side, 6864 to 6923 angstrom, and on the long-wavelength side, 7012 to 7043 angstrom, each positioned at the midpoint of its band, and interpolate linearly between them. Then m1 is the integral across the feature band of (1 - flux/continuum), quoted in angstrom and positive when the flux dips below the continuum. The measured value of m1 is 3.7 angstrom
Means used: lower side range 6.6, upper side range 6.66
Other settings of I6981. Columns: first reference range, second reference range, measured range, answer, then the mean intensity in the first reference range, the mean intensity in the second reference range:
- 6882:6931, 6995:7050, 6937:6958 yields 0.6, 6.63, 6.58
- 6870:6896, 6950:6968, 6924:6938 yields -0.2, 6.62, 6.39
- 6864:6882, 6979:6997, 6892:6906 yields -0.3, 6.56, 6.09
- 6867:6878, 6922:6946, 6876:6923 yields -0.9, 6.49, 6.55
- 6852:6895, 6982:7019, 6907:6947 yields -0.4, 6.66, 6.35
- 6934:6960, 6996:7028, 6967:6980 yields 1.6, 6.42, 6.49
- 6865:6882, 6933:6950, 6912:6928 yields -0.5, 6.54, 6.47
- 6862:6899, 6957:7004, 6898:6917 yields 0.2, 6.64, 6.12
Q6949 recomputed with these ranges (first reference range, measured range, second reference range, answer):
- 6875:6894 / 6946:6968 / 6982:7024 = 0.13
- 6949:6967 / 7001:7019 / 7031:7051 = 0.33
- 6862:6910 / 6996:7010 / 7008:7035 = 0.27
